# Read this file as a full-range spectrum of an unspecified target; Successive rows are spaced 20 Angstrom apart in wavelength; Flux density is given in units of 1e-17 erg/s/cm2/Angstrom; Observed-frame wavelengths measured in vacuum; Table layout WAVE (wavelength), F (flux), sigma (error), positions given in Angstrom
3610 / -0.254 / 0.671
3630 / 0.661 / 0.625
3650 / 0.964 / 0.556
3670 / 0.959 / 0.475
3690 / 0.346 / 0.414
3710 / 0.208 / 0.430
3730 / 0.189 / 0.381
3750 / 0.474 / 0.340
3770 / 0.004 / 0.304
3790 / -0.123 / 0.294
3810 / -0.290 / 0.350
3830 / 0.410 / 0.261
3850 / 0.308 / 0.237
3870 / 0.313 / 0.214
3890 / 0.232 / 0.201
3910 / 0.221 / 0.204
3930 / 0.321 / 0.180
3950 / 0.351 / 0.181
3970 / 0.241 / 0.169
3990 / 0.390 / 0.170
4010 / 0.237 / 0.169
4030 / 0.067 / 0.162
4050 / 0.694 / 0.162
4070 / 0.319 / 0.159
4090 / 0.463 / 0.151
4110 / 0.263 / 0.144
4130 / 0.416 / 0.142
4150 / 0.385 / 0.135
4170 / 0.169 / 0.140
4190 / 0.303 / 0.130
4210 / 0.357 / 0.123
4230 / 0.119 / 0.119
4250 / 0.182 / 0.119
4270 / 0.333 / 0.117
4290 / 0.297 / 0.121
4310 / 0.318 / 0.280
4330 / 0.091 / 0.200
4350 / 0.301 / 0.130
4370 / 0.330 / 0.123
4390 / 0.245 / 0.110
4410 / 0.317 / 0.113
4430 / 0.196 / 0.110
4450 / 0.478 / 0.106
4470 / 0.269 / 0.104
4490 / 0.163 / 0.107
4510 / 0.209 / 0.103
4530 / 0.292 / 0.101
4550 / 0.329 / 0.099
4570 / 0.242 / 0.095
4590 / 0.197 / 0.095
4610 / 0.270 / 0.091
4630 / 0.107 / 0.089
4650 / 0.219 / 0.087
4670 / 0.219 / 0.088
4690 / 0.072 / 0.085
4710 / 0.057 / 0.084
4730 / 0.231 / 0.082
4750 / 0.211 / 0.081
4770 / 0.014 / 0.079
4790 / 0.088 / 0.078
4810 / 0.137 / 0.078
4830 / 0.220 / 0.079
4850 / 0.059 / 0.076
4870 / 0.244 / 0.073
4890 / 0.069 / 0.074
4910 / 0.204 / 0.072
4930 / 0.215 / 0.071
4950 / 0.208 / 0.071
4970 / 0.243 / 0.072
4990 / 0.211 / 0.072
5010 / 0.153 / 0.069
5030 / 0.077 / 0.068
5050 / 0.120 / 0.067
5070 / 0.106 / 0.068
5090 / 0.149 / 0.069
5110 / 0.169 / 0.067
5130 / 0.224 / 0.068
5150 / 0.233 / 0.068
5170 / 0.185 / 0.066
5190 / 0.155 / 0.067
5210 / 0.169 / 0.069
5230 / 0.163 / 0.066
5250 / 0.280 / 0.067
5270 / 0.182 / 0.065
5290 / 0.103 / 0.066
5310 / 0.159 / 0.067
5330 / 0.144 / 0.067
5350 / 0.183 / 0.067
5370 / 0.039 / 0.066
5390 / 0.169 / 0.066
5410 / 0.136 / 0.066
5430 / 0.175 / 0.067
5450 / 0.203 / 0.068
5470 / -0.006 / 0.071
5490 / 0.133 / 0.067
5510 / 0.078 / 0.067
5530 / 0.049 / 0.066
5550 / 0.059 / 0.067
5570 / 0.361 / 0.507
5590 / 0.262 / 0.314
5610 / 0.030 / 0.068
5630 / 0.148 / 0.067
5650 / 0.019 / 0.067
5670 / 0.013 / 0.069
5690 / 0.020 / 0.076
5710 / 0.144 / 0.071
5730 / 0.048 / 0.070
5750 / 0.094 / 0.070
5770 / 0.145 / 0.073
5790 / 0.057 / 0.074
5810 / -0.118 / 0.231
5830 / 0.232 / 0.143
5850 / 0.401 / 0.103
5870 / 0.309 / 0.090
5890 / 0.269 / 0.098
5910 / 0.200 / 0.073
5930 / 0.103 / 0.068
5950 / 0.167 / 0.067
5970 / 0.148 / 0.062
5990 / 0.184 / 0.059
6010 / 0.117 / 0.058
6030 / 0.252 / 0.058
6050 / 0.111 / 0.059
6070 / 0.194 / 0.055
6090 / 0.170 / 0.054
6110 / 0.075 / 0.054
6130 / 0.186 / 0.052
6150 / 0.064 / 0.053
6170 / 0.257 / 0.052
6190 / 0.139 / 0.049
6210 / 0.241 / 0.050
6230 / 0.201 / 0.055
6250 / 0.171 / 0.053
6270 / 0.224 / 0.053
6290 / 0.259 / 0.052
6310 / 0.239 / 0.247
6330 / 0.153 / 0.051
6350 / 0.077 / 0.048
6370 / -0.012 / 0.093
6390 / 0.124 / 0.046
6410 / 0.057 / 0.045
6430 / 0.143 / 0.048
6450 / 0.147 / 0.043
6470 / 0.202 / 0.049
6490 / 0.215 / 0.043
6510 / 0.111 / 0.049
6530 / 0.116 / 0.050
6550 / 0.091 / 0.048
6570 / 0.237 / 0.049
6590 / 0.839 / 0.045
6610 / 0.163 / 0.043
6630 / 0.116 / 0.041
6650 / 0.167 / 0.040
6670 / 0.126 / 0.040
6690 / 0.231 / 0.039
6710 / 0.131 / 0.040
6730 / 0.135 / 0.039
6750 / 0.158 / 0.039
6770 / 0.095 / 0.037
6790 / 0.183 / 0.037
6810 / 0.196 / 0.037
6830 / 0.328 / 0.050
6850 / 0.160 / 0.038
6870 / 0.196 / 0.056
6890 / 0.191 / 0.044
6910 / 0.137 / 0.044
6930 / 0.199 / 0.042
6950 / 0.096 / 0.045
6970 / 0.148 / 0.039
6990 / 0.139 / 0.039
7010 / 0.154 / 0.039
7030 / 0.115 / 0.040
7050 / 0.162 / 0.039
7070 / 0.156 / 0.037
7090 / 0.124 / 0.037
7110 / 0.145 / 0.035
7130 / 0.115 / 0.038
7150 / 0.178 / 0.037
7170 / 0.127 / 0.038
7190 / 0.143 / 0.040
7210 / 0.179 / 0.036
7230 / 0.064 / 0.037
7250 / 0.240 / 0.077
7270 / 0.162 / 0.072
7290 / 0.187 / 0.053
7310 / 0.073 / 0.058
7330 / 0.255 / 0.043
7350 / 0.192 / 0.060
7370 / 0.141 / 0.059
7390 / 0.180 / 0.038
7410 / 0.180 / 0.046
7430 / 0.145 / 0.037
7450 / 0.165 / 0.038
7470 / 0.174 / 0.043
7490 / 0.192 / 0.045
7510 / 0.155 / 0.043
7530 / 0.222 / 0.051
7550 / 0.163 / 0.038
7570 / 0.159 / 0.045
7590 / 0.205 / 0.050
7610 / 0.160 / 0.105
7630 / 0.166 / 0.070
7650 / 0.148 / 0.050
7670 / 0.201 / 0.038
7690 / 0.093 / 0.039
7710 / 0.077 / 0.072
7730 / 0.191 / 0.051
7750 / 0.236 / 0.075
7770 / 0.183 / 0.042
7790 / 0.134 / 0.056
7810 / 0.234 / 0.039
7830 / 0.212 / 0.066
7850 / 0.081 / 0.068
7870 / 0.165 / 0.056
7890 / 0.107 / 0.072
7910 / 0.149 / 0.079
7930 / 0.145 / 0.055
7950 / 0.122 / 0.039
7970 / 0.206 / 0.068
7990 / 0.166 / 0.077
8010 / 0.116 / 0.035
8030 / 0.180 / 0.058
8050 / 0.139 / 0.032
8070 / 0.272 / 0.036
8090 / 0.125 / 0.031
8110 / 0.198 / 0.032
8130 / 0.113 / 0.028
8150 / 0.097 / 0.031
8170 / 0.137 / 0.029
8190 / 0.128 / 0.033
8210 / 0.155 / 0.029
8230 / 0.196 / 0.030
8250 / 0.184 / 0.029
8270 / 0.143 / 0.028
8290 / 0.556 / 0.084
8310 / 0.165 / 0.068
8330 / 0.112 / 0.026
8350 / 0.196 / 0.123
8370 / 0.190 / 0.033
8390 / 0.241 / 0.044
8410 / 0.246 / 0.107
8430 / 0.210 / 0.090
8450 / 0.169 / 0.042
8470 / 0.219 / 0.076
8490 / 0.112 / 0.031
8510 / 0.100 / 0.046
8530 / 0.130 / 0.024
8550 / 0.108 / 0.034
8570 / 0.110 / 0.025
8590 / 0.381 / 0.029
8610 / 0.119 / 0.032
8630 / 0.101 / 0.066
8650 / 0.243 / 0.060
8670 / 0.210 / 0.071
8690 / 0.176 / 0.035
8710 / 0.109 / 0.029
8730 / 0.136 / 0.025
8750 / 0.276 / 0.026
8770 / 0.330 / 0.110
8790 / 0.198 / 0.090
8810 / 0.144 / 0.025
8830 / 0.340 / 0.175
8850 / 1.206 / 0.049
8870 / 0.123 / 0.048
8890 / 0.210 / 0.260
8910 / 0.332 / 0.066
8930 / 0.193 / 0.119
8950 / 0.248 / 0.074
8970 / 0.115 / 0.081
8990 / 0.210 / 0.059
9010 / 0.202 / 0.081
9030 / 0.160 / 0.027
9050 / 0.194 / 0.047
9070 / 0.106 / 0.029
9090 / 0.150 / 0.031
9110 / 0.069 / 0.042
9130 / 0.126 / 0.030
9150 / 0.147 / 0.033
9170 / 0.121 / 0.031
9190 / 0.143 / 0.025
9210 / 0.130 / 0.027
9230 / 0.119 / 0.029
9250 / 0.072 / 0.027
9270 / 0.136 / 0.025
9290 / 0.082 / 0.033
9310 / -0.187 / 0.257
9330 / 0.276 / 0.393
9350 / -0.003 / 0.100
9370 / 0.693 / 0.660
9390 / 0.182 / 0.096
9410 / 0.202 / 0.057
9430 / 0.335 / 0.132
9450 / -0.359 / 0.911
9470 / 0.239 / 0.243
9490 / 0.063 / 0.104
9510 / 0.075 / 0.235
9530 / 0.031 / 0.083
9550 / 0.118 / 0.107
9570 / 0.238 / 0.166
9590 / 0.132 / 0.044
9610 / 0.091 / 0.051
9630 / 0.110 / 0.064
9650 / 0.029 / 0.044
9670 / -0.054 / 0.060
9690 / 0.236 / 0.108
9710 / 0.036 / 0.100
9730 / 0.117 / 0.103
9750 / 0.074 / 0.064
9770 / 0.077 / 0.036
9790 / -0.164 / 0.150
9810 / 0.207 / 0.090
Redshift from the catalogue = 0.77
